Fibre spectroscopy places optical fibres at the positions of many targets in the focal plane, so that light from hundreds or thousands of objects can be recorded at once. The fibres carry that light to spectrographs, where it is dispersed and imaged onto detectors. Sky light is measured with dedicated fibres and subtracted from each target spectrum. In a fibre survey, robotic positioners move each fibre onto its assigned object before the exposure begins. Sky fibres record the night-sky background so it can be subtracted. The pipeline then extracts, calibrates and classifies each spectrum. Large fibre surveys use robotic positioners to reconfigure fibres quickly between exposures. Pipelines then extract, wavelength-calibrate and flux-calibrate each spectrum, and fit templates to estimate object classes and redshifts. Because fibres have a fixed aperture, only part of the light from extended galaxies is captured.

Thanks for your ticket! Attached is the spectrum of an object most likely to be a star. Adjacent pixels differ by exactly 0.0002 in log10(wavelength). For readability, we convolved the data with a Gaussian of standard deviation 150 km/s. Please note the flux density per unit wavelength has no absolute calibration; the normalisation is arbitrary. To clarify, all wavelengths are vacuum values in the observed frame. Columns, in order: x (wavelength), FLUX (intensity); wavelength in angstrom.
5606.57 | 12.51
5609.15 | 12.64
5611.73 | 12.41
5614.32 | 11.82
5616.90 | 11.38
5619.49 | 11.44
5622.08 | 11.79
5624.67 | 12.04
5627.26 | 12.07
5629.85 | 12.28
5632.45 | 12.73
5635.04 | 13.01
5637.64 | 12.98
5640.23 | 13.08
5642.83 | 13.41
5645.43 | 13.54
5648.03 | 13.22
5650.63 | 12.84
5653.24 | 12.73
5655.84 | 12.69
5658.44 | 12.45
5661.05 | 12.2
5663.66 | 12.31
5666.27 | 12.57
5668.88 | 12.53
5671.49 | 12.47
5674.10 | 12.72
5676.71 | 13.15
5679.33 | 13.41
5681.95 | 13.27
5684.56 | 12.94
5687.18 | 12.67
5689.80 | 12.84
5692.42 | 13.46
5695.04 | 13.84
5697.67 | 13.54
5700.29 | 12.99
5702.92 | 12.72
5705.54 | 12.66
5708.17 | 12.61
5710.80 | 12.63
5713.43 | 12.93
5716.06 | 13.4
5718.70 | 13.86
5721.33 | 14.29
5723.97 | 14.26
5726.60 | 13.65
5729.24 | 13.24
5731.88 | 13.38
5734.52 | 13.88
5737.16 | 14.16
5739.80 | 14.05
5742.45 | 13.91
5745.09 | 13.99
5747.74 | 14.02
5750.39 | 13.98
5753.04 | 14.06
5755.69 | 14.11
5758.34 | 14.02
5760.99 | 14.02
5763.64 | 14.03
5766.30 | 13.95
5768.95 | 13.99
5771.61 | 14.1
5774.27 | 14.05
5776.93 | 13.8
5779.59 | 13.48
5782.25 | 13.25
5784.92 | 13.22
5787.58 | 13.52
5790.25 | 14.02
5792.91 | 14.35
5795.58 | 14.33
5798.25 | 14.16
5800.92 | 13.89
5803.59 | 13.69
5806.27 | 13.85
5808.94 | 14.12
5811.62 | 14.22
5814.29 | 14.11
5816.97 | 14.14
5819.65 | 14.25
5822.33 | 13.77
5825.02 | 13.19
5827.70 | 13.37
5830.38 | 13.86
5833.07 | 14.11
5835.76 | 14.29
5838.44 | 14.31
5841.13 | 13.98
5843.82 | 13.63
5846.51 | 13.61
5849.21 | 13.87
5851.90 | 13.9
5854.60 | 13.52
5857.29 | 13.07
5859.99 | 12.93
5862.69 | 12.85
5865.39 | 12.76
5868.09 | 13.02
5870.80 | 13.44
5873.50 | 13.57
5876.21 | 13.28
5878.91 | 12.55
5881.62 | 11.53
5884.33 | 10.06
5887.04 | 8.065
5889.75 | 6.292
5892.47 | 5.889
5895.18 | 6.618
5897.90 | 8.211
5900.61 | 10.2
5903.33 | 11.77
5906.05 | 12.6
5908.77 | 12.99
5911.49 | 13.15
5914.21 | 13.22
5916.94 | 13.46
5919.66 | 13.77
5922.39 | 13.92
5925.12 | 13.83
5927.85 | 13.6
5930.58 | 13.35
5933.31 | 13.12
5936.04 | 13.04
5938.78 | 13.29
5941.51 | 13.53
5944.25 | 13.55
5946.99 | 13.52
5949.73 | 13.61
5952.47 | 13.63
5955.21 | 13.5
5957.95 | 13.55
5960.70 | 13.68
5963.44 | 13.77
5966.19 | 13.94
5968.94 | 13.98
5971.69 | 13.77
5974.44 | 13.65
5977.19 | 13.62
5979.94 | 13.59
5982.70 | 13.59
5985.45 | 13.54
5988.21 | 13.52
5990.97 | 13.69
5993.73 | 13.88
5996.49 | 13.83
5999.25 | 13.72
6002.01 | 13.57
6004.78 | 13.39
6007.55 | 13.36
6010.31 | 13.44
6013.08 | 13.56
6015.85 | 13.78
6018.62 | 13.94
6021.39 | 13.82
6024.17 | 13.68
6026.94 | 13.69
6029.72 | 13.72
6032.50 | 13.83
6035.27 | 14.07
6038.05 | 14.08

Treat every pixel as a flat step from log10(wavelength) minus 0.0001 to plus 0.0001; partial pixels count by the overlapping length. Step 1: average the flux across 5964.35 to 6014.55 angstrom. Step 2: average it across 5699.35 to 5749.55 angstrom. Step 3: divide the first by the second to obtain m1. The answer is 1.0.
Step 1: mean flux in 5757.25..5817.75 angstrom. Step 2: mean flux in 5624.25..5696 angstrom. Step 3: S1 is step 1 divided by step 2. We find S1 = 1.1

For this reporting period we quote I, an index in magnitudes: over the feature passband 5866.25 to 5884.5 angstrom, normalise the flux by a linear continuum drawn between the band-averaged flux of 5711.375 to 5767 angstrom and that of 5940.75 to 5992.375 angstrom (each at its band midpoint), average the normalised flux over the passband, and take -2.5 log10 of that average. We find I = 0.088 mag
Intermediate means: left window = 13.8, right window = 13.6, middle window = 12.7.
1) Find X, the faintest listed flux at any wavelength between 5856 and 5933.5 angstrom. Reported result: 5.889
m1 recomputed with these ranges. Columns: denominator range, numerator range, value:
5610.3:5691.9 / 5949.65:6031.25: 1.08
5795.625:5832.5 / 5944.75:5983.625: 0.98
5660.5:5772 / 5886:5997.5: 0.94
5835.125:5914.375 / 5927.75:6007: 1.14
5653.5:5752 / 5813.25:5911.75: 0.93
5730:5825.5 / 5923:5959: 0.97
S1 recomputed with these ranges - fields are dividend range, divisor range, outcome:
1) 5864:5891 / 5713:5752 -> 0.83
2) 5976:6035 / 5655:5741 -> 1.04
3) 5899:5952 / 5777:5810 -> 0.95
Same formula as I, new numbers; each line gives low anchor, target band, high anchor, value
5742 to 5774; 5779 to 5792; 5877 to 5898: -0.051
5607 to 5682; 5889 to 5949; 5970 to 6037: 0.120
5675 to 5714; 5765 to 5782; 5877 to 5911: -0.175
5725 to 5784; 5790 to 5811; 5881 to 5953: -0.061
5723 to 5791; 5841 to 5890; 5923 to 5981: 0.099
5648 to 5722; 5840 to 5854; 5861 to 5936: -0.145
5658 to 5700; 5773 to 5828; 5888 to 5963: -0.104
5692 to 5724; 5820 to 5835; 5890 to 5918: -0.177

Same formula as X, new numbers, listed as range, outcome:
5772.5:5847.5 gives 13.19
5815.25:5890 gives 6.292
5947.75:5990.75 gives 13.5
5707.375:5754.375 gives 12.61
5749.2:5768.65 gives 13.95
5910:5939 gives 13.04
